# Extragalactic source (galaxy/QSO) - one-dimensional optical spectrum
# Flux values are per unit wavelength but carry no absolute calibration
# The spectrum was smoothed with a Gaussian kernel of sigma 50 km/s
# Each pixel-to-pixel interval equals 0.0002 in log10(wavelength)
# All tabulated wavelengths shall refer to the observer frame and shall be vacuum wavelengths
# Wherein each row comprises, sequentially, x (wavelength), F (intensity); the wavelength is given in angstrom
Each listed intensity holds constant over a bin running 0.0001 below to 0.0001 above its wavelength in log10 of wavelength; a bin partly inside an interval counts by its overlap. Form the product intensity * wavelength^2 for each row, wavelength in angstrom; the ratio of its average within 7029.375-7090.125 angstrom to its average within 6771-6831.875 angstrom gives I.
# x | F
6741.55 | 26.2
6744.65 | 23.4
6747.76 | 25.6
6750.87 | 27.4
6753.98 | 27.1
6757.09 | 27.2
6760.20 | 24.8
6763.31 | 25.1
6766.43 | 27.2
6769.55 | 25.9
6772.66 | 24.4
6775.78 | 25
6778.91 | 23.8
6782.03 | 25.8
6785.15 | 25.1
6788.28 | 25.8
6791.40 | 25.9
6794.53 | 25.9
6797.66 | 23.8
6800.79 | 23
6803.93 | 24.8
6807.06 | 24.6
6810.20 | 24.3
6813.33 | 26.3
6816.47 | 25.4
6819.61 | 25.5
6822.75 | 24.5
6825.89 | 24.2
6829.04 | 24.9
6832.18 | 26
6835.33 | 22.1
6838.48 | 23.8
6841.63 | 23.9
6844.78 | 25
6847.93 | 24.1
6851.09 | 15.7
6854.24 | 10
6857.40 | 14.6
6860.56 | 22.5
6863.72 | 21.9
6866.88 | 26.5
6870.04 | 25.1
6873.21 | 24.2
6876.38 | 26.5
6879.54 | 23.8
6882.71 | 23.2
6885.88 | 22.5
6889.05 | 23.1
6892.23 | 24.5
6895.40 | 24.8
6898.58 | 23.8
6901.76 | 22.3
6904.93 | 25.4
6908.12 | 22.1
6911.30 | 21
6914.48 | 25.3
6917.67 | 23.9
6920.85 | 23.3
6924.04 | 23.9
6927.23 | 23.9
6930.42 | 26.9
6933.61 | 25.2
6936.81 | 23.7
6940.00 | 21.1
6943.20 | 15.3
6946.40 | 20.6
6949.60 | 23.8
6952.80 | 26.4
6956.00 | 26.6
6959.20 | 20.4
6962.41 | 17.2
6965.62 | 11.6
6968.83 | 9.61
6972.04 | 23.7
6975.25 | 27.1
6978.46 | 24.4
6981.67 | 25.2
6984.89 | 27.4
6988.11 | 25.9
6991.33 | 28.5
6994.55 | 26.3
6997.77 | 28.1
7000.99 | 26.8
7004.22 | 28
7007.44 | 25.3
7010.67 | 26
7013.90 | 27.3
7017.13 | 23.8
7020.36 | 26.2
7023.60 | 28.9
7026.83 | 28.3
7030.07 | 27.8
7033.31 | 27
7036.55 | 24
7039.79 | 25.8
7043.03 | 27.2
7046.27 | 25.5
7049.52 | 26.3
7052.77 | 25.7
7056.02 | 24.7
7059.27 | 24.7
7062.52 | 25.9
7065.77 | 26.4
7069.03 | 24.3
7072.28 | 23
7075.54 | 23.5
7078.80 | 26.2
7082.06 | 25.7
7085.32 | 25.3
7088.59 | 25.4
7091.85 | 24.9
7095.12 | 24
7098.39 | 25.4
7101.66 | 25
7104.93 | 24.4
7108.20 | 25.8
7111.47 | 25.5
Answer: 1.10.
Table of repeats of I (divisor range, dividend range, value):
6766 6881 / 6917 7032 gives 1.06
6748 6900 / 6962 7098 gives 1.11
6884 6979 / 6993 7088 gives 1.20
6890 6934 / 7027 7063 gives 1.12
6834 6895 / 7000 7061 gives 1.23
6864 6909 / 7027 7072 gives 1.12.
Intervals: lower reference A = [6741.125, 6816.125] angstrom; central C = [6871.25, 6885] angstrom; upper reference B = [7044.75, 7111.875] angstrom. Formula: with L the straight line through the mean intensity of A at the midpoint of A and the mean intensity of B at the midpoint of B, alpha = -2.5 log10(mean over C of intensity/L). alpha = 0.041 mag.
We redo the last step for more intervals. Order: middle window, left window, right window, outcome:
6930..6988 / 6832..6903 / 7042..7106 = 0.08 mag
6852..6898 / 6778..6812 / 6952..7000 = 0.08 mag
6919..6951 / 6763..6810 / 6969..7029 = 0.14 mag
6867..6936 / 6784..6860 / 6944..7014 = -0.03 mag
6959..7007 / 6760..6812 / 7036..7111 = 0.07 mag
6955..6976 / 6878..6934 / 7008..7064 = 0.30 mag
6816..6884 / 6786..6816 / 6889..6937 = 0.08 mag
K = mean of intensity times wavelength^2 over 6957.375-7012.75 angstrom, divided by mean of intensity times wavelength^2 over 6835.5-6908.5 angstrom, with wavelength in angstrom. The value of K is 1.1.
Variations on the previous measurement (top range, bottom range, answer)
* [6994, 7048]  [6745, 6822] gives 1.12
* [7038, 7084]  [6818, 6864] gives 1.23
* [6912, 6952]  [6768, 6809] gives 0.97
